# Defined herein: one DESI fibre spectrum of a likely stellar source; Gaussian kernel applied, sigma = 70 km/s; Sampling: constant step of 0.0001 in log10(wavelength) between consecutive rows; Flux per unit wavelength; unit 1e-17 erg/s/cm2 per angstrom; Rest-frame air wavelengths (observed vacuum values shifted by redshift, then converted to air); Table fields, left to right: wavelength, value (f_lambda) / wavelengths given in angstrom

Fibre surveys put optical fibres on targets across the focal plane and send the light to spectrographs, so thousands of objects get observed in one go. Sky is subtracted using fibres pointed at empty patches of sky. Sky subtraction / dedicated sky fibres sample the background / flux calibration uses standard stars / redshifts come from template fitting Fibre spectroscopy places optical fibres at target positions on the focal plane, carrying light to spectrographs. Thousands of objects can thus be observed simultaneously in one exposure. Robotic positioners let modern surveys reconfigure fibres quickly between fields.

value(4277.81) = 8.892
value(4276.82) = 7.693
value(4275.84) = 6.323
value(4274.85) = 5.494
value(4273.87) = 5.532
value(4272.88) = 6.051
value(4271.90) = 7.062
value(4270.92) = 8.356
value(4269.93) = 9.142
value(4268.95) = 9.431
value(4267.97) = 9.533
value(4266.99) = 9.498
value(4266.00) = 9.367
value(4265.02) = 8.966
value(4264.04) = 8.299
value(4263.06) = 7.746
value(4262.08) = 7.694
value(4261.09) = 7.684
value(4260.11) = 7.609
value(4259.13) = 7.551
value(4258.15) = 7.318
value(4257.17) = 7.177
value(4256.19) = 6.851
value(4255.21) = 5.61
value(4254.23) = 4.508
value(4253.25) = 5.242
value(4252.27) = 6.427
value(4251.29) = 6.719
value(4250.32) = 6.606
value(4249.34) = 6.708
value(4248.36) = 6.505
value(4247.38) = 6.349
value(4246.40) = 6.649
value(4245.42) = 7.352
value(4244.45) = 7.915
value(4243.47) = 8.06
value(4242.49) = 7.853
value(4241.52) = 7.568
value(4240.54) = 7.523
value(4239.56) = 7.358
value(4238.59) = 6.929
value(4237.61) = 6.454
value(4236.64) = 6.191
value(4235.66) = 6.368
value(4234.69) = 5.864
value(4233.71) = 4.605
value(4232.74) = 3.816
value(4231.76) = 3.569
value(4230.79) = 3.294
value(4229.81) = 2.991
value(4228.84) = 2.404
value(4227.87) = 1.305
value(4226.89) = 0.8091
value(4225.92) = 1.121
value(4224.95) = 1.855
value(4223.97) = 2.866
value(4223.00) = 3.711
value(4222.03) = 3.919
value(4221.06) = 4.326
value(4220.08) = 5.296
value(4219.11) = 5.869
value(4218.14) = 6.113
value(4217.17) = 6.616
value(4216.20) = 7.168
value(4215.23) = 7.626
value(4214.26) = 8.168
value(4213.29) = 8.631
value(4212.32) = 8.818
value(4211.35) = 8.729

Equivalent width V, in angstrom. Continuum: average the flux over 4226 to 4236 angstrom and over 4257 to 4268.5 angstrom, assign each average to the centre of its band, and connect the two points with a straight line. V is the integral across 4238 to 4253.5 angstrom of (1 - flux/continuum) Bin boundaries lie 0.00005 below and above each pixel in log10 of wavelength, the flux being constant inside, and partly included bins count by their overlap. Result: -4.2 angstrom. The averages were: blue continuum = 3.37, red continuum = 8.24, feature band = 7.01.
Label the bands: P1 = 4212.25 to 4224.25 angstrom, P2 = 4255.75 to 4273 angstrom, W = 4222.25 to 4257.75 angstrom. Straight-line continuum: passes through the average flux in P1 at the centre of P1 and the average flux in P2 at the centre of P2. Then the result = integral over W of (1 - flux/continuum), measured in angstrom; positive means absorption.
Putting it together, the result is 8.8 angstrom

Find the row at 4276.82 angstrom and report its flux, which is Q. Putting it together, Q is 7.693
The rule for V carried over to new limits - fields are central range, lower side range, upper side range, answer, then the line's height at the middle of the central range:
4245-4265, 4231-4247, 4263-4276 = 1.0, 7.24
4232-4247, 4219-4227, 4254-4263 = -4.7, 5.02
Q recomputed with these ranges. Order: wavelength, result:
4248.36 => 6.505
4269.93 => 9.142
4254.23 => 4.508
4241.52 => 7.568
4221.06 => 4.326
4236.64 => 6.191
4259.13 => 7.551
